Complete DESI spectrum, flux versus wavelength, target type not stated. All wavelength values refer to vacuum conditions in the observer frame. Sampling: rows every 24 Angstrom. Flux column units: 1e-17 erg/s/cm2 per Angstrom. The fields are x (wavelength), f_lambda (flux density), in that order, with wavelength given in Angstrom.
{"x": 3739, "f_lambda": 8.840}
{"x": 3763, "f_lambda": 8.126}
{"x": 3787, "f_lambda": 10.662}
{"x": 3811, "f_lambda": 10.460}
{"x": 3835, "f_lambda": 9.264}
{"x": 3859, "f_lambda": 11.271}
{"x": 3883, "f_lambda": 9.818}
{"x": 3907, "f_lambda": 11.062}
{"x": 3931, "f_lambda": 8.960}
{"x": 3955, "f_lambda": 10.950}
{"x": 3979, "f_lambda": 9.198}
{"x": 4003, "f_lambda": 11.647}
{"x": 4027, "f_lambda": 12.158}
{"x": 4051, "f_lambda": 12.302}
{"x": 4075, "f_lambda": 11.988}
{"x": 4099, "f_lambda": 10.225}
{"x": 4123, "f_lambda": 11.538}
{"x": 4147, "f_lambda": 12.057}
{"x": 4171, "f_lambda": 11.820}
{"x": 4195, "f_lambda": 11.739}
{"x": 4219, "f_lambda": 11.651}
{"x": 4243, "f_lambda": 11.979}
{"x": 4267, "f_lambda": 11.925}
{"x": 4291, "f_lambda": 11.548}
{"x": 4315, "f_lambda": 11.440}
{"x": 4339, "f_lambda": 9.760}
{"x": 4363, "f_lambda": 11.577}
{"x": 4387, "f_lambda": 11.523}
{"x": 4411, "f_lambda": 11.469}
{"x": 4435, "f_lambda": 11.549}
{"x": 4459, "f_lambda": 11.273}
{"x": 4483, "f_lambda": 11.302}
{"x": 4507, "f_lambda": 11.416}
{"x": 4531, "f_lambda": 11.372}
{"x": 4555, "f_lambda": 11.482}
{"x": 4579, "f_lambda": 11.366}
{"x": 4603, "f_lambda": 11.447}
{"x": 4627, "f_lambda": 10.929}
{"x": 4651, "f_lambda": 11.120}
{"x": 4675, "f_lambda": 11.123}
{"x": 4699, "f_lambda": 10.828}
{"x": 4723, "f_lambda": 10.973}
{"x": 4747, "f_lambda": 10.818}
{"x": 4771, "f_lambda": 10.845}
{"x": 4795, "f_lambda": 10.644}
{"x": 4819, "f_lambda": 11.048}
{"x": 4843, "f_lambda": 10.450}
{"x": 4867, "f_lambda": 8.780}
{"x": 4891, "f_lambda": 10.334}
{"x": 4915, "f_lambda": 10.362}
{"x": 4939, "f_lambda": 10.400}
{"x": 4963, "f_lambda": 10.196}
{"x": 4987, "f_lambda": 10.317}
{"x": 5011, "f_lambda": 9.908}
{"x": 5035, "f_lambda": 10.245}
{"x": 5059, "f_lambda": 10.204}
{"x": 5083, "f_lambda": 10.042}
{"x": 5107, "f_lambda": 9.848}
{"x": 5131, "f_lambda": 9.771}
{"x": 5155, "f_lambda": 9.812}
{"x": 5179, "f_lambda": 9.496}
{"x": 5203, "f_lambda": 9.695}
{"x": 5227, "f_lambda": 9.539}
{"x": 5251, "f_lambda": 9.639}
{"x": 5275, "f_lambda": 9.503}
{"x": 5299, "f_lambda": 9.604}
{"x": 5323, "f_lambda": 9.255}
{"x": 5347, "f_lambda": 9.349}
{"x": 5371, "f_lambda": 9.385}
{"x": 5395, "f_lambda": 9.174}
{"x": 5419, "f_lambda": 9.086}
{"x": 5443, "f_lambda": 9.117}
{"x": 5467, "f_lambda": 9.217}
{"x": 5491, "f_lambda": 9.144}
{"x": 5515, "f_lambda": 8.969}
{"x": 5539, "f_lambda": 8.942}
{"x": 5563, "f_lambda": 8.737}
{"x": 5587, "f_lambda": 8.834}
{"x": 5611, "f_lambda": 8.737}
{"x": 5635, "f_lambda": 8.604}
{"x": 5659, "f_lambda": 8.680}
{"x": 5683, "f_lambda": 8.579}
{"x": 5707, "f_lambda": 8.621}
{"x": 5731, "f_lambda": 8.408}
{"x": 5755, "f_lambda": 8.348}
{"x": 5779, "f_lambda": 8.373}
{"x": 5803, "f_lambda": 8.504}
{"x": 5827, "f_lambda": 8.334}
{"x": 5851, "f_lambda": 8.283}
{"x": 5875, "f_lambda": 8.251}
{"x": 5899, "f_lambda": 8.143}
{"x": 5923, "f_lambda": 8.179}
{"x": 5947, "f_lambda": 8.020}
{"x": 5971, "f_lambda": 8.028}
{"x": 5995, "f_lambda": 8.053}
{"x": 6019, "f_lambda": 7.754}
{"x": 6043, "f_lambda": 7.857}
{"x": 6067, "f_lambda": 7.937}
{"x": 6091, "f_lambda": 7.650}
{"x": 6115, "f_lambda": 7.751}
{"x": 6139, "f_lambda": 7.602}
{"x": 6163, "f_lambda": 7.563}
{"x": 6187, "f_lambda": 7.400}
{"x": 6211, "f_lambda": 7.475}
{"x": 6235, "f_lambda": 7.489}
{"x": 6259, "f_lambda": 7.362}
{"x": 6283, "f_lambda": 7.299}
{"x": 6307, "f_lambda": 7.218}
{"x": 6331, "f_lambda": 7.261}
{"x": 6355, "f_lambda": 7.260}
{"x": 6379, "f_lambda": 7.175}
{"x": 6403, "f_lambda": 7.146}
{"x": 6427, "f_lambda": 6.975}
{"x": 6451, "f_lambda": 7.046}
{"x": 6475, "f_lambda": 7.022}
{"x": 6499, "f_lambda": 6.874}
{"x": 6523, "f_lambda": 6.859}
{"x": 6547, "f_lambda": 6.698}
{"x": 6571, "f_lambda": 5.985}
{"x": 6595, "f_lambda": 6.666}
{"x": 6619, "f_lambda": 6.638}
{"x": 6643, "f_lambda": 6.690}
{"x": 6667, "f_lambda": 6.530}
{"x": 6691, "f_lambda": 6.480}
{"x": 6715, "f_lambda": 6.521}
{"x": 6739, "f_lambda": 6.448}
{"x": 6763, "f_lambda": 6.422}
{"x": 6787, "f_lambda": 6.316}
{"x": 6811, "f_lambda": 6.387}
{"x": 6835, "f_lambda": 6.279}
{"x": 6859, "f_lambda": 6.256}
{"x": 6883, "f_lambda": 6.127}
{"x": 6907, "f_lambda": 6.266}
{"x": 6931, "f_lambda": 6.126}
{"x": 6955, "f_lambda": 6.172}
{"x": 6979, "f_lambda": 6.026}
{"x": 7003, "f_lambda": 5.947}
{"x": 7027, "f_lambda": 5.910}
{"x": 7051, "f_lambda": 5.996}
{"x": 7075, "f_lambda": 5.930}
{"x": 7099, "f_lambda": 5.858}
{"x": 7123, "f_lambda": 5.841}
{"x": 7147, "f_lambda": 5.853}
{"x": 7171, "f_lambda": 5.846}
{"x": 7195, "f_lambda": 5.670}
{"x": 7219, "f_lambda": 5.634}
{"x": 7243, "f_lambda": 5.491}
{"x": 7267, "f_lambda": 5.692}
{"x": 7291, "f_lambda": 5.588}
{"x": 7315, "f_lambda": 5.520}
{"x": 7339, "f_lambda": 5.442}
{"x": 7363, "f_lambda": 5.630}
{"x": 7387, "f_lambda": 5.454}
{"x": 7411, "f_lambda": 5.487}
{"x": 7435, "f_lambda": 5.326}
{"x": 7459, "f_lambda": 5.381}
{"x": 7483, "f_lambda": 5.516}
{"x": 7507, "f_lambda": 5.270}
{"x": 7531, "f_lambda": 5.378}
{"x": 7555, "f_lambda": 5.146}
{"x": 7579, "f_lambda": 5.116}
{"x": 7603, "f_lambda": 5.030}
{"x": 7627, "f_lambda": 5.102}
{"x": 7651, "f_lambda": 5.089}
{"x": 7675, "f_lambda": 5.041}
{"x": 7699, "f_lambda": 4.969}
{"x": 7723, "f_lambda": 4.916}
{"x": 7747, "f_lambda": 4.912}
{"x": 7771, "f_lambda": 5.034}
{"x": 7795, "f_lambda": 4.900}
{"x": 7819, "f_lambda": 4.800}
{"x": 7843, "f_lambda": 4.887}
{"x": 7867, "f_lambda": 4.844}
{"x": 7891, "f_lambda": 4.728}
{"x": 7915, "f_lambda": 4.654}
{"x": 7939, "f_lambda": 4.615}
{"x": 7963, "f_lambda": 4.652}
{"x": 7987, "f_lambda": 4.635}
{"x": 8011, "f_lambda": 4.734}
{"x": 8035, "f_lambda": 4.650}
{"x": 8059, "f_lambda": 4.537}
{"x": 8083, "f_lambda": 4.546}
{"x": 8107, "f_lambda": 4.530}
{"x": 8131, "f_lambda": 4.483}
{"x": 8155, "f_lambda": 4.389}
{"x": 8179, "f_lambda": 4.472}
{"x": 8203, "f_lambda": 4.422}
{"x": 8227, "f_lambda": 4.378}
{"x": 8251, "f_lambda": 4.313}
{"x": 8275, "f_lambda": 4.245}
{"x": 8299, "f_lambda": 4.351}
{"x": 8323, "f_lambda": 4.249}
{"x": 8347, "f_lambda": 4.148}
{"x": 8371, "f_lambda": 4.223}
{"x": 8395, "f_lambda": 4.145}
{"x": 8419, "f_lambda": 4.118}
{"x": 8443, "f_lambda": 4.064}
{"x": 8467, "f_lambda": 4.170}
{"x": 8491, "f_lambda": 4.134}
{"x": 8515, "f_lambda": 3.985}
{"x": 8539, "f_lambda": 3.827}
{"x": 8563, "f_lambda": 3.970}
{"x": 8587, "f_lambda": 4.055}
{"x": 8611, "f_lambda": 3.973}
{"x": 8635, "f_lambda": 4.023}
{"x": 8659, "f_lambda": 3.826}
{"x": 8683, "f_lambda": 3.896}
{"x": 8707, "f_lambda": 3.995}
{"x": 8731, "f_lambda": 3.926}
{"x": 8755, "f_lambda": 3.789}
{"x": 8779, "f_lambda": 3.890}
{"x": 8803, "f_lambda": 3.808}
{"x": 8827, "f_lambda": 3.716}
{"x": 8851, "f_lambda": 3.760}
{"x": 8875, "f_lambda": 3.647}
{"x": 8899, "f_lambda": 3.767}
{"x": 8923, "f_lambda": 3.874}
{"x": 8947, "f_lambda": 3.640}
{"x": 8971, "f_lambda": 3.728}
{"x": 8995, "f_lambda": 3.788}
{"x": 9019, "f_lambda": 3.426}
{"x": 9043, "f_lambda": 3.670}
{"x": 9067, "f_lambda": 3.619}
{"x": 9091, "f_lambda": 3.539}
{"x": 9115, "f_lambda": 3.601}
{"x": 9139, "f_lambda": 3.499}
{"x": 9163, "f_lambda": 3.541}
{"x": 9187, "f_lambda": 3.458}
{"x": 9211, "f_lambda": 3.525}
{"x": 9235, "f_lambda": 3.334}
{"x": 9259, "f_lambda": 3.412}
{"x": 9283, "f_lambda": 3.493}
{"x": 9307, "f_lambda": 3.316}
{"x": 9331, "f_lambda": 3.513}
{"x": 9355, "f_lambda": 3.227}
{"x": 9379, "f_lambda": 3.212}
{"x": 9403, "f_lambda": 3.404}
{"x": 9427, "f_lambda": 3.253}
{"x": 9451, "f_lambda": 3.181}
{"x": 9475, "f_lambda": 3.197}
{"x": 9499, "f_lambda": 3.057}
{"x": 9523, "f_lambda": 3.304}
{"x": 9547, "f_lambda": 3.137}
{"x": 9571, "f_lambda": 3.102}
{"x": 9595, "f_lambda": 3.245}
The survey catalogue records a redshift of 0.001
